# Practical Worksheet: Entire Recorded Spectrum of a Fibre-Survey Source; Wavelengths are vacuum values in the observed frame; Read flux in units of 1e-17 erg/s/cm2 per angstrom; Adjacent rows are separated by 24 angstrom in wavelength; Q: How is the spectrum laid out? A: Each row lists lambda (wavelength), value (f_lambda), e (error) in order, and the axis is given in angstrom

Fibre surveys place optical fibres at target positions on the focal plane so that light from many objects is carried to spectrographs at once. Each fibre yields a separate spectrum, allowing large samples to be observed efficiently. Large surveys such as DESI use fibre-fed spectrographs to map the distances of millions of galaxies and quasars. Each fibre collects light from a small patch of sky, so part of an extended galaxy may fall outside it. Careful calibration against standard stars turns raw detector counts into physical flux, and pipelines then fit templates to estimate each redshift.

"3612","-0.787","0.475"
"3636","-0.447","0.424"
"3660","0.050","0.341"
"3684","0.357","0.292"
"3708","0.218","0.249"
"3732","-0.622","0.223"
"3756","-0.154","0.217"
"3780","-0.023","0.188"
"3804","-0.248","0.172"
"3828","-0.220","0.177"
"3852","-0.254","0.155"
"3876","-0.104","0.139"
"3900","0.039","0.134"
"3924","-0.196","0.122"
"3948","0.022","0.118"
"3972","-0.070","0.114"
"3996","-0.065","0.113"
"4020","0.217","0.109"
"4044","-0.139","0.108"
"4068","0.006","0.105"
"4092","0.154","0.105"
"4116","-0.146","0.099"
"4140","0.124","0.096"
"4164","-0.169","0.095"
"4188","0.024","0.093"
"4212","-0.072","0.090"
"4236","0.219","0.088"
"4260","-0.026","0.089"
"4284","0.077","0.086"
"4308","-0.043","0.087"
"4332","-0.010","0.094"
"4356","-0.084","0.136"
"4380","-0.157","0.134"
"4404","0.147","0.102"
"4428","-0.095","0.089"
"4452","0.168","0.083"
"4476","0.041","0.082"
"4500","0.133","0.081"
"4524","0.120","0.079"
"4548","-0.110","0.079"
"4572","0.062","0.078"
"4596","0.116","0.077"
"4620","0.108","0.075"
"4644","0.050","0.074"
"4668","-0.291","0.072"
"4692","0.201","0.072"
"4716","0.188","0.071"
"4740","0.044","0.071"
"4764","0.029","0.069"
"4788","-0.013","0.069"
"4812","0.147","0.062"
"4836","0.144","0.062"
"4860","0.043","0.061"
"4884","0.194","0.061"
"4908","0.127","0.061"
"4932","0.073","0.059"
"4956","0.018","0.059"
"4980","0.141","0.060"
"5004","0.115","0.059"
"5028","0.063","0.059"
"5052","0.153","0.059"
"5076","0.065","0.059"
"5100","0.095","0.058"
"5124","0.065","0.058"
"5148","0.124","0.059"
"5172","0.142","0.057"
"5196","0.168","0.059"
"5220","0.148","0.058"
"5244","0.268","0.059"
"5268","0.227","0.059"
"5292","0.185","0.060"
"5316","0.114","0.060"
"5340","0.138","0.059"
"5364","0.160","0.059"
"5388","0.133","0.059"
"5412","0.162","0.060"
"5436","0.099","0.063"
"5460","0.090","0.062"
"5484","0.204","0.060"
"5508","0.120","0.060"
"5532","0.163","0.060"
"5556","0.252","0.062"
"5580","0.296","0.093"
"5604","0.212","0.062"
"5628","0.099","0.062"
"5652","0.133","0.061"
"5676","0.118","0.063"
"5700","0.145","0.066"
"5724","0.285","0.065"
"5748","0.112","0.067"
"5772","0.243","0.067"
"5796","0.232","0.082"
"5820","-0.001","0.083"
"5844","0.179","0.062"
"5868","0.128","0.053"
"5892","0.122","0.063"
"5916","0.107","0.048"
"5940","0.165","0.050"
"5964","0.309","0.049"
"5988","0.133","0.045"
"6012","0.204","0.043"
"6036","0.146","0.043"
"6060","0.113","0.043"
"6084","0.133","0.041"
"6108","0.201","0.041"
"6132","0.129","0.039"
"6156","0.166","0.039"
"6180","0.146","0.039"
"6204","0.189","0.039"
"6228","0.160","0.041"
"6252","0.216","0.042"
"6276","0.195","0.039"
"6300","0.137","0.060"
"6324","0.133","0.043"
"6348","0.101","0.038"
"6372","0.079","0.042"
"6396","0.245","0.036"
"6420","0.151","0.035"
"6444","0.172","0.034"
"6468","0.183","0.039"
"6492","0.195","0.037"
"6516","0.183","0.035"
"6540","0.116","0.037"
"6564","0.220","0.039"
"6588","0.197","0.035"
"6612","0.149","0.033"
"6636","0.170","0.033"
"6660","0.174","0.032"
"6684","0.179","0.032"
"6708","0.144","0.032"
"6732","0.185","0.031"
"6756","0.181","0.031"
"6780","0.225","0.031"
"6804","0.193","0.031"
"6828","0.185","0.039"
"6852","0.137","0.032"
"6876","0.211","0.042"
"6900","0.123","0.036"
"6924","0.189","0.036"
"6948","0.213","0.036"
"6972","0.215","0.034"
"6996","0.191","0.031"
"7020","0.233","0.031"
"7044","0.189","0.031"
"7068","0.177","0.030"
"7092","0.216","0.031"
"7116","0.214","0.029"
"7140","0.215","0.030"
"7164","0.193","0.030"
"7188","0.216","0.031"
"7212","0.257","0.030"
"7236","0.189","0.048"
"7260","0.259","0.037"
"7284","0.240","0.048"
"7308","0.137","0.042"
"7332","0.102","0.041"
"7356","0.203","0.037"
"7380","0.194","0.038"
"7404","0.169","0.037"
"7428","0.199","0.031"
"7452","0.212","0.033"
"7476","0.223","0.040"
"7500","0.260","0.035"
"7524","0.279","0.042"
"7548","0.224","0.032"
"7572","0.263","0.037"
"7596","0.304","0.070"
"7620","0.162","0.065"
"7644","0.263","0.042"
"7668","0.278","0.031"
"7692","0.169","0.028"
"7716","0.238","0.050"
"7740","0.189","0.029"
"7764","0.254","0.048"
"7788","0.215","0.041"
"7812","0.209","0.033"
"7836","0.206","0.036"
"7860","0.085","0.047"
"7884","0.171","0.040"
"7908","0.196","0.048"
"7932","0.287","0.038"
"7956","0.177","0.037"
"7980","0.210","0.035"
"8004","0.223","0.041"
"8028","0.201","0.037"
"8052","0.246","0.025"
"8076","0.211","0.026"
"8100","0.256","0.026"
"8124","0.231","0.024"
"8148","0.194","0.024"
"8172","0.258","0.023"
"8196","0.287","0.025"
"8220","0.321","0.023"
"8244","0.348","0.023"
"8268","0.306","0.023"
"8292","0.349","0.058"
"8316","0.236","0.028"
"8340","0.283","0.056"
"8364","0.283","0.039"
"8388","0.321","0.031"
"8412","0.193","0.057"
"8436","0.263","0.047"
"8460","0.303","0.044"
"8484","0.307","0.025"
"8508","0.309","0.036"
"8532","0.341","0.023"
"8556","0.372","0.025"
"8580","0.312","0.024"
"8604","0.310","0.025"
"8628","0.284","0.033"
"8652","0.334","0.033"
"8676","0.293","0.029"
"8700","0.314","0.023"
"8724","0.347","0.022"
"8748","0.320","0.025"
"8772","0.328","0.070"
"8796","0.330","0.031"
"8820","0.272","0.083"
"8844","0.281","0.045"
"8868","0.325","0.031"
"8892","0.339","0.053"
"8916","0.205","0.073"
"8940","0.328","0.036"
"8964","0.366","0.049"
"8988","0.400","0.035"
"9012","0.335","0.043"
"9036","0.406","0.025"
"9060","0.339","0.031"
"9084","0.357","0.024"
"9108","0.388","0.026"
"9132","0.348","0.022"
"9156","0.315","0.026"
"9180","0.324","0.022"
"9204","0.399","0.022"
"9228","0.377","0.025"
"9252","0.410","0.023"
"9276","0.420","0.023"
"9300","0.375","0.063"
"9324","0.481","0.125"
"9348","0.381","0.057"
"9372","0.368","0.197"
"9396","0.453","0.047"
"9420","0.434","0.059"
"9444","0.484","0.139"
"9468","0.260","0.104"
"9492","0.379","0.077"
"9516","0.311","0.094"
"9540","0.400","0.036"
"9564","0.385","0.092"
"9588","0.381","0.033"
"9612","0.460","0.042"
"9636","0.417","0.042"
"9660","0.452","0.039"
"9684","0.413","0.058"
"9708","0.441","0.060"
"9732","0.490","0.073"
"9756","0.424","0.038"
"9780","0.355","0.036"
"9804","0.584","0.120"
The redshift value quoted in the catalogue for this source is 1.05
